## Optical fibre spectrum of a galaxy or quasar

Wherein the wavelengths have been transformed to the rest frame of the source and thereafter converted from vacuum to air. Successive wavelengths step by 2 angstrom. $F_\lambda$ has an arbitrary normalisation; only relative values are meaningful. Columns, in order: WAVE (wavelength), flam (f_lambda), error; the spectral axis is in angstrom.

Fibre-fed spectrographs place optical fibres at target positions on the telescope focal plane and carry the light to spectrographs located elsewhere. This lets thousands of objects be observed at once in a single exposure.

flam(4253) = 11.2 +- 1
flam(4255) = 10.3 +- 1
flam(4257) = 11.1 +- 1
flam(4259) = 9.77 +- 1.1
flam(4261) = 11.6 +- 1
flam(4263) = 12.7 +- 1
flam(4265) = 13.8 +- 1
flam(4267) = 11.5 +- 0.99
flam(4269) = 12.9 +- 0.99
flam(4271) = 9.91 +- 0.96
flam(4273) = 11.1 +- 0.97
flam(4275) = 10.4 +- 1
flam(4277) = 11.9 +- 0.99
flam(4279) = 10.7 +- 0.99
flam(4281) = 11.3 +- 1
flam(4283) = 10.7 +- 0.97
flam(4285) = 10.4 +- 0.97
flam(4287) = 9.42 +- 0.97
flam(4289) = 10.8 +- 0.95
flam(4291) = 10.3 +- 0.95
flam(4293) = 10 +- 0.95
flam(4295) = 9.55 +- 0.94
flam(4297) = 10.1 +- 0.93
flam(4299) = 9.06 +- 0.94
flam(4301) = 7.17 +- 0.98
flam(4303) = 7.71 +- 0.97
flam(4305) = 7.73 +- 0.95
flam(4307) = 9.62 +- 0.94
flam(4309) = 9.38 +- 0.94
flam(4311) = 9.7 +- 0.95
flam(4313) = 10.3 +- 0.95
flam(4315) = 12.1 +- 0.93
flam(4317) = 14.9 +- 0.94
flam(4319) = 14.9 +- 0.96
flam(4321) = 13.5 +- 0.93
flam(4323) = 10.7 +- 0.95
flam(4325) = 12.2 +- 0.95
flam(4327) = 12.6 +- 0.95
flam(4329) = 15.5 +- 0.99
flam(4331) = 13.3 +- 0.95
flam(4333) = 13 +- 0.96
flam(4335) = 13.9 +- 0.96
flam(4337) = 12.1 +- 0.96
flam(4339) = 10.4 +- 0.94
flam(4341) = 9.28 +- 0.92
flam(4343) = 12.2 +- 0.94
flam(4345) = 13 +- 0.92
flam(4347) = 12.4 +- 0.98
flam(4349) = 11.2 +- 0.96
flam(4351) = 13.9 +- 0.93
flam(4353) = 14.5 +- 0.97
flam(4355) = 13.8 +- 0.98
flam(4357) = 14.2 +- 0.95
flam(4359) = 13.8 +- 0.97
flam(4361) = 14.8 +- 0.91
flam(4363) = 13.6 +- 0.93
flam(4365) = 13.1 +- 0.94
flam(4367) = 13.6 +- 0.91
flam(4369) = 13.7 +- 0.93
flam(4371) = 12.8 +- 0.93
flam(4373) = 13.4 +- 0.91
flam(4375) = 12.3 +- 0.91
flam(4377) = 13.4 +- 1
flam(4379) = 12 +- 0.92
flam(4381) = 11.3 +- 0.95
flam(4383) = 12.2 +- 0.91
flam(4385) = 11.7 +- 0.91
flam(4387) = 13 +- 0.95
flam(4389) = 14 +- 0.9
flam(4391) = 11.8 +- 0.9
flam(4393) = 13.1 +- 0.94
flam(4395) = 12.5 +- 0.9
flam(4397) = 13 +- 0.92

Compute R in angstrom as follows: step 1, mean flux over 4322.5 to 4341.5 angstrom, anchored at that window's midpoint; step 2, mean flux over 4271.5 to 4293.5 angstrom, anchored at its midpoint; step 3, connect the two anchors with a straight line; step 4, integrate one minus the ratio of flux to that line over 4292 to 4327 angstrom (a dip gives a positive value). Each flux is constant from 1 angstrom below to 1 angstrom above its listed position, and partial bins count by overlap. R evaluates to 3.3 angstrom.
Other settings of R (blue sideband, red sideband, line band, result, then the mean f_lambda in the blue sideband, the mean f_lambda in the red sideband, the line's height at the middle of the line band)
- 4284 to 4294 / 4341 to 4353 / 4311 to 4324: -1.4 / 10.2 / 12.4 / 11.3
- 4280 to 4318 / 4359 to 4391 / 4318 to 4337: -3.6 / 10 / 13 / 11.1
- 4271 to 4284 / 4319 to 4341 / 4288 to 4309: 4.3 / 10.9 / 12.7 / 11.6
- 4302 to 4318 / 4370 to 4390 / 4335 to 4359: -2.3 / 10.2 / 12.6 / 11.5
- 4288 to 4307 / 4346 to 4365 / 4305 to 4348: -2.7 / 9.18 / 13.6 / 11.4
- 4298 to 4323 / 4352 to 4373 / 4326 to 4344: -0.7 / 10.5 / 13.8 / 12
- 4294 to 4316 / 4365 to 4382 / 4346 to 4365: -2.6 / 9.31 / 12.8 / 11.9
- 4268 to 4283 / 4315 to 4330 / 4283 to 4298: 2.2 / 11.1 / 13.4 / 11.9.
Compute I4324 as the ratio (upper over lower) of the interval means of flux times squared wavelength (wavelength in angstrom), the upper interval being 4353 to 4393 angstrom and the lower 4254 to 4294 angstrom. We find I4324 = 1.2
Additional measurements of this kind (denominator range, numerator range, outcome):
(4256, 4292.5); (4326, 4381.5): 1.21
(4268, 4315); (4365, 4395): 1.32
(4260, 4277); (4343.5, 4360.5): 1.18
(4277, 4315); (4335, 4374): 1.36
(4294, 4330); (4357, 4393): 1.22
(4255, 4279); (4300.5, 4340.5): 1.04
